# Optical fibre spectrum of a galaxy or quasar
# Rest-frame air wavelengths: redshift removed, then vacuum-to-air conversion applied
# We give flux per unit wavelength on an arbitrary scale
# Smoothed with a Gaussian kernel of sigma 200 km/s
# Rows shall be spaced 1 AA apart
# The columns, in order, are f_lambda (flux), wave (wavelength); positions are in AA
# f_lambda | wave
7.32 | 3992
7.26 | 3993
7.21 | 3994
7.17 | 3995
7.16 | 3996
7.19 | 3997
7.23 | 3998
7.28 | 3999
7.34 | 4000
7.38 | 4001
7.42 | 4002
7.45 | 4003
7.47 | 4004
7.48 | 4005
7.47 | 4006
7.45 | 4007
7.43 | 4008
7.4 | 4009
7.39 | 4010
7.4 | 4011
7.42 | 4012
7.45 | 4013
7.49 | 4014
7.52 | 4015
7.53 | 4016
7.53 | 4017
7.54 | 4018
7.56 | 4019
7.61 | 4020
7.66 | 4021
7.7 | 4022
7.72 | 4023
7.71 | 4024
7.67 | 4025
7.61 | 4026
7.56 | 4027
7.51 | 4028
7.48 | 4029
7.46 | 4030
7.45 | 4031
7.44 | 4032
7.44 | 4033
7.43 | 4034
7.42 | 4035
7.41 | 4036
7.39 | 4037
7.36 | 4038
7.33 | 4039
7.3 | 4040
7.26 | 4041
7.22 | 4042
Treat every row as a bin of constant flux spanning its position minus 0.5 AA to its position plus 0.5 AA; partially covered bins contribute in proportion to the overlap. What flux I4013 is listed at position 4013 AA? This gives 7.45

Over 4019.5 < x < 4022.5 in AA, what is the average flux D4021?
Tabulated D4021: 7.66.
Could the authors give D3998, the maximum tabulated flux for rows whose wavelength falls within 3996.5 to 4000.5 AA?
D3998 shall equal 7.34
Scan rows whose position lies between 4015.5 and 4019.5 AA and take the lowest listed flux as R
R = 7.53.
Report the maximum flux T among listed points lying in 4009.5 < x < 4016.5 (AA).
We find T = 7.53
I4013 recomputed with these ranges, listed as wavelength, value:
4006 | 7.47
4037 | 7.39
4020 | 7.61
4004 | 7.47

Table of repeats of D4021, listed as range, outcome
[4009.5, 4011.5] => 7.39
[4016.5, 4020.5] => 7.56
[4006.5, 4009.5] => 7.43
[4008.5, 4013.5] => 7.41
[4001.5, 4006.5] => 7.46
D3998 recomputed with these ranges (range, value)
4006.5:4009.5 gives 7.45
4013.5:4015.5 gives 7.52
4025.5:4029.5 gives 7.61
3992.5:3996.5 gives 7.26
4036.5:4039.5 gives 7.39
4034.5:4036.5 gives 7.42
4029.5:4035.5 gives 7.46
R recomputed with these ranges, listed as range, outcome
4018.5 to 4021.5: 7.56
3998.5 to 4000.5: 7.28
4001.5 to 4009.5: 7.4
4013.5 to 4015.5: 7.49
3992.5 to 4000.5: 7.16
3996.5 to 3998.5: 7.19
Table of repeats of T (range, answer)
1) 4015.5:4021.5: 7.66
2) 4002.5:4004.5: 7.47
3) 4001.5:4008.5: 7.48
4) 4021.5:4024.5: 7.72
